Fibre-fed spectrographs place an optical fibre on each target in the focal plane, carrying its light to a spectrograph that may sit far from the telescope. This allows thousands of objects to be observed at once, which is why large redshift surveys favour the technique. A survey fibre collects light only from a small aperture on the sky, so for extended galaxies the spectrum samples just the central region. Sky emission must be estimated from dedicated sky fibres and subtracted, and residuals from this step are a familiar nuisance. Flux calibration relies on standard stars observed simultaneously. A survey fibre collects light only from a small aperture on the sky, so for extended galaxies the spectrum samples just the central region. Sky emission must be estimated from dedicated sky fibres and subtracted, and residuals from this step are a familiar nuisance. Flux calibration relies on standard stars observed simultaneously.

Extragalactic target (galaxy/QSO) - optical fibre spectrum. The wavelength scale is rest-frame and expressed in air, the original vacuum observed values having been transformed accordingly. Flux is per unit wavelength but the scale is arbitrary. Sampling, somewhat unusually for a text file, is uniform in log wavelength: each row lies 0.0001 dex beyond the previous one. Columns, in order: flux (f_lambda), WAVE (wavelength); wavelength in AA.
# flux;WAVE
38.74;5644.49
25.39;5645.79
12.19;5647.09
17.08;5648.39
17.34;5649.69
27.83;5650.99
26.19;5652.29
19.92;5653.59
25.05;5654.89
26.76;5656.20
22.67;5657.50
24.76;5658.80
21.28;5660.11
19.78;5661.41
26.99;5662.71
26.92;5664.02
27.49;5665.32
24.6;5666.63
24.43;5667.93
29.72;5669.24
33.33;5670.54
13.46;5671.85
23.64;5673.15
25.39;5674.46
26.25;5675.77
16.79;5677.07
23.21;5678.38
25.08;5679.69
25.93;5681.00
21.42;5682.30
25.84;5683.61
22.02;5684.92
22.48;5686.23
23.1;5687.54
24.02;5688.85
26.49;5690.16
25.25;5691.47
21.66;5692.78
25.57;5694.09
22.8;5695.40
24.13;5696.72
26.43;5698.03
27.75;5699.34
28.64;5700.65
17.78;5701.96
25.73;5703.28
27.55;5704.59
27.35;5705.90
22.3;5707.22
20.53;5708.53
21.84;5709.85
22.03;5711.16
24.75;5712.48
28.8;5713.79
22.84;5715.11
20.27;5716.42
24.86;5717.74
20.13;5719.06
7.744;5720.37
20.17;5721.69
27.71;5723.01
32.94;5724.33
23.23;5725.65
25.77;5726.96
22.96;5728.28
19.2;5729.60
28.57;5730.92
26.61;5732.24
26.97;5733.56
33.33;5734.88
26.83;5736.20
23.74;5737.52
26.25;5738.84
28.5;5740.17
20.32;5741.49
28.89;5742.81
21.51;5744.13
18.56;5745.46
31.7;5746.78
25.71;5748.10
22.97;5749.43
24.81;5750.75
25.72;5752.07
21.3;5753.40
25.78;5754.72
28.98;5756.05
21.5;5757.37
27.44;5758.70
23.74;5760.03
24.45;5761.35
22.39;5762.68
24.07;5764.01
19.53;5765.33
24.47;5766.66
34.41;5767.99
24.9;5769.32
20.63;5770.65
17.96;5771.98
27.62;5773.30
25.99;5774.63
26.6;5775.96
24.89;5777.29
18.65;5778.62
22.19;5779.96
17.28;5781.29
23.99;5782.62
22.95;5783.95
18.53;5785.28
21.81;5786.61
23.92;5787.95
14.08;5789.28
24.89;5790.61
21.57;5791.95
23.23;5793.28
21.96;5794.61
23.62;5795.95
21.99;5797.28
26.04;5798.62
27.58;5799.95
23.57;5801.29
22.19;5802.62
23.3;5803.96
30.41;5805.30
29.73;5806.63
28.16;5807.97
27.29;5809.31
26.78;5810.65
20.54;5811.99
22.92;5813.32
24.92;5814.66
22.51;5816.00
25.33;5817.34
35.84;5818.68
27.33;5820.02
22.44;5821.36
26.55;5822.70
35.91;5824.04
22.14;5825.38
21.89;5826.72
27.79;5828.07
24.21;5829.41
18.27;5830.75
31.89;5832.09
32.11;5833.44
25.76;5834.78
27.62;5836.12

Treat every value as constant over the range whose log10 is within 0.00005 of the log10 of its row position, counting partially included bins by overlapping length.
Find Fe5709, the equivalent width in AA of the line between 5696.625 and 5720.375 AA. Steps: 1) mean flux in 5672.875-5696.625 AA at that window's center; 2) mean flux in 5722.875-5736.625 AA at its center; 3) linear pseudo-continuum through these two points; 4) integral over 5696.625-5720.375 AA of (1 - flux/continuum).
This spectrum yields 1.5 AA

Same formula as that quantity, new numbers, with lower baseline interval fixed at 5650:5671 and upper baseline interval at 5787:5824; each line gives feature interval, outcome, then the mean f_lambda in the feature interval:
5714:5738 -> 0.89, 24.2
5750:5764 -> 0.27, 24.6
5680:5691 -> 0.55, 24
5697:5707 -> -0.19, 25.7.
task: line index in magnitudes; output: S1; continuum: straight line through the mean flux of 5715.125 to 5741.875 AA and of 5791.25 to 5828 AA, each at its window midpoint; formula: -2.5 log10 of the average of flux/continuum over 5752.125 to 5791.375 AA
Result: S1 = 0.07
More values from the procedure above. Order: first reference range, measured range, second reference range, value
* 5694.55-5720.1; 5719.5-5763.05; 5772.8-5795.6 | -0.072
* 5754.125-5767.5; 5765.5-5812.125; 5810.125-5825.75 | 0.064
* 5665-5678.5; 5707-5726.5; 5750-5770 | 0.087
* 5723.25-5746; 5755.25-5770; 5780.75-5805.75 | -0.037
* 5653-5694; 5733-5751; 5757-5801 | -0.098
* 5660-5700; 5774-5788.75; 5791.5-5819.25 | 0.124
